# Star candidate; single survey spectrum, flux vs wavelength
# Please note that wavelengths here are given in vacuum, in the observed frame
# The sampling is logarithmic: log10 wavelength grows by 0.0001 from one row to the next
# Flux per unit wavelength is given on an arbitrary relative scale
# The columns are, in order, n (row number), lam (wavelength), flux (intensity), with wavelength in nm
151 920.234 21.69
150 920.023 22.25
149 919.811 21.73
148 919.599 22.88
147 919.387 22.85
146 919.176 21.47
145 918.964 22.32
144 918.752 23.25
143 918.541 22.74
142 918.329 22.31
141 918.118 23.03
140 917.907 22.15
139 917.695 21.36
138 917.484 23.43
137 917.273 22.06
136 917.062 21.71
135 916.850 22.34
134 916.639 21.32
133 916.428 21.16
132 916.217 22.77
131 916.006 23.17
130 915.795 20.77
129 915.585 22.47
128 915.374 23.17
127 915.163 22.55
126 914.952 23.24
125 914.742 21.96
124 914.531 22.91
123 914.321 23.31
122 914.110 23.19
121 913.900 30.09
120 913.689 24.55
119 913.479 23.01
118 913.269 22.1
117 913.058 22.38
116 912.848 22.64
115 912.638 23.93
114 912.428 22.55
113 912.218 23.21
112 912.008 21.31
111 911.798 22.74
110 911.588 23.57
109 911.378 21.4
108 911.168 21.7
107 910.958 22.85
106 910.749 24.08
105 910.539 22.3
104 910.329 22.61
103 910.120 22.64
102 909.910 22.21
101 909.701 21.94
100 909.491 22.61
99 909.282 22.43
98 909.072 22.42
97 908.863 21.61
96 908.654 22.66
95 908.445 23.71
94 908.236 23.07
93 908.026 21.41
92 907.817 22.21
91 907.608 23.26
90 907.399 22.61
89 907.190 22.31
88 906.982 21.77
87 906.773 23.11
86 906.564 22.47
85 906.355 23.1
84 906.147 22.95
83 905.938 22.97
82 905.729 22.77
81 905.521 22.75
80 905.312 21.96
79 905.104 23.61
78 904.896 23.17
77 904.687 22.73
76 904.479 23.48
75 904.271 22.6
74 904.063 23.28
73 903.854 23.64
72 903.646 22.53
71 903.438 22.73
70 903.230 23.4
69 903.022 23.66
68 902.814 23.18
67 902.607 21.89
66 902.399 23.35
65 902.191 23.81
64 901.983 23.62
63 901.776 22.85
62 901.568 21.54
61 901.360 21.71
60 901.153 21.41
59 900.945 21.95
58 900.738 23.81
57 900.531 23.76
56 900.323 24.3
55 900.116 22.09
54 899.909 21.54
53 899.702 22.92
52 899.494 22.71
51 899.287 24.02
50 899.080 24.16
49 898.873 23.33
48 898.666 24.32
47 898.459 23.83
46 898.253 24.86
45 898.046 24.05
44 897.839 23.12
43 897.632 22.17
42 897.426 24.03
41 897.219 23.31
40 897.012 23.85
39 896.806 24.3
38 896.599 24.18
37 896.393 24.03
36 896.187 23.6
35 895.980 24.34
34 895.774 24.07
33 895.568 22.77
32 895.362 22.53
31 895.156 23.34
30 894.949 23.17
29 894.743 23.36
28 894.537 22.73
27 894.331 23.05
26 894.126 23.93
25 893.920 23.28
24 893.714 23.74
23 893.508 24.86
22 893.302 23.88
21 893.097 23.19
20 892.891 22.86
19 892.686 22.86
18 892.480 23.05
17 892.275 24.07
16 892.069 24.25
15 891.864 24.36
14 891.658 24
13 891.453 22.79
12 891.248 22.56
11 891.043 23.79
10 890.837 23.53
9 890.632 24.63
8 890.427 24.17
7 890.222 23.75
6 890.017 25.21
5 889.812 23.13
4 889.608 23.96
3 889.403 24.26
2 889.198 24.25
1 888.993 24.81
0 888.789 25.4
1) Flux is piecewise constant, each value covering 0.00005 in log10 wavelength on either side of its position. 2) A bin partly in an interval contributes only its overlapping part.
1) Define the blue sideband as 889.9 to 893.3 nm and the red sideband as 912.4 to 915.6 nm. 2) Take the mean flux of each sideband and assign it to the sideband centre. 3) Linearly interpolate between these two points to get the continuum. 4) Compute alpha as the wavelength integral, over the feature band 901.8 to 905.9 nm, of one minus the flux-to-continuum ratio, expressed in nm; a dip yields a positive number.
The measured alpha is 0.09 nm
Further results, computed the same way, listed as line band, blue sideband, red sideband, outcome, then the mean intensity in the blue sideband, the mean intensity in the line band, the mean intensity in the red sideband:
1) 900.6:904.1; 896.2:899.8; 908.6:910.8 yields 0.06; 23.7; 22.8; 22.5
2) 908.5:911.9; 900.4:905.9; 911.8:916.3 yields 0.08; 22.9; 22.5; 23.1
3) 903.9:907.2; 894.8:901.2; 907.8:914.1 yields 0.04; 23.4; 22.8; 22.9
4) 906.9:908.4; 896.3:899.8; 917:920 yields 0.04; 23.7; 22.4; 22.4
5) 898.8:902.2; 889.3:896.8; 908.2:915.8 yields 0.07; 23.7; 22.9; 22.9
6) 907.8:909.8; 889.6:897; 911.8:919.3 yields 0.05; 23.6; 22.4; 22.7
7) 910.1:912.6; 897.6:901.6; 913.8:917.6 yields 0.03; 23.1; 22.6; 22.9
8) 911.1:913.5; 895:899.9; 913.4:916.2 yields 0.09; 23.6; 22.5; 23.4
